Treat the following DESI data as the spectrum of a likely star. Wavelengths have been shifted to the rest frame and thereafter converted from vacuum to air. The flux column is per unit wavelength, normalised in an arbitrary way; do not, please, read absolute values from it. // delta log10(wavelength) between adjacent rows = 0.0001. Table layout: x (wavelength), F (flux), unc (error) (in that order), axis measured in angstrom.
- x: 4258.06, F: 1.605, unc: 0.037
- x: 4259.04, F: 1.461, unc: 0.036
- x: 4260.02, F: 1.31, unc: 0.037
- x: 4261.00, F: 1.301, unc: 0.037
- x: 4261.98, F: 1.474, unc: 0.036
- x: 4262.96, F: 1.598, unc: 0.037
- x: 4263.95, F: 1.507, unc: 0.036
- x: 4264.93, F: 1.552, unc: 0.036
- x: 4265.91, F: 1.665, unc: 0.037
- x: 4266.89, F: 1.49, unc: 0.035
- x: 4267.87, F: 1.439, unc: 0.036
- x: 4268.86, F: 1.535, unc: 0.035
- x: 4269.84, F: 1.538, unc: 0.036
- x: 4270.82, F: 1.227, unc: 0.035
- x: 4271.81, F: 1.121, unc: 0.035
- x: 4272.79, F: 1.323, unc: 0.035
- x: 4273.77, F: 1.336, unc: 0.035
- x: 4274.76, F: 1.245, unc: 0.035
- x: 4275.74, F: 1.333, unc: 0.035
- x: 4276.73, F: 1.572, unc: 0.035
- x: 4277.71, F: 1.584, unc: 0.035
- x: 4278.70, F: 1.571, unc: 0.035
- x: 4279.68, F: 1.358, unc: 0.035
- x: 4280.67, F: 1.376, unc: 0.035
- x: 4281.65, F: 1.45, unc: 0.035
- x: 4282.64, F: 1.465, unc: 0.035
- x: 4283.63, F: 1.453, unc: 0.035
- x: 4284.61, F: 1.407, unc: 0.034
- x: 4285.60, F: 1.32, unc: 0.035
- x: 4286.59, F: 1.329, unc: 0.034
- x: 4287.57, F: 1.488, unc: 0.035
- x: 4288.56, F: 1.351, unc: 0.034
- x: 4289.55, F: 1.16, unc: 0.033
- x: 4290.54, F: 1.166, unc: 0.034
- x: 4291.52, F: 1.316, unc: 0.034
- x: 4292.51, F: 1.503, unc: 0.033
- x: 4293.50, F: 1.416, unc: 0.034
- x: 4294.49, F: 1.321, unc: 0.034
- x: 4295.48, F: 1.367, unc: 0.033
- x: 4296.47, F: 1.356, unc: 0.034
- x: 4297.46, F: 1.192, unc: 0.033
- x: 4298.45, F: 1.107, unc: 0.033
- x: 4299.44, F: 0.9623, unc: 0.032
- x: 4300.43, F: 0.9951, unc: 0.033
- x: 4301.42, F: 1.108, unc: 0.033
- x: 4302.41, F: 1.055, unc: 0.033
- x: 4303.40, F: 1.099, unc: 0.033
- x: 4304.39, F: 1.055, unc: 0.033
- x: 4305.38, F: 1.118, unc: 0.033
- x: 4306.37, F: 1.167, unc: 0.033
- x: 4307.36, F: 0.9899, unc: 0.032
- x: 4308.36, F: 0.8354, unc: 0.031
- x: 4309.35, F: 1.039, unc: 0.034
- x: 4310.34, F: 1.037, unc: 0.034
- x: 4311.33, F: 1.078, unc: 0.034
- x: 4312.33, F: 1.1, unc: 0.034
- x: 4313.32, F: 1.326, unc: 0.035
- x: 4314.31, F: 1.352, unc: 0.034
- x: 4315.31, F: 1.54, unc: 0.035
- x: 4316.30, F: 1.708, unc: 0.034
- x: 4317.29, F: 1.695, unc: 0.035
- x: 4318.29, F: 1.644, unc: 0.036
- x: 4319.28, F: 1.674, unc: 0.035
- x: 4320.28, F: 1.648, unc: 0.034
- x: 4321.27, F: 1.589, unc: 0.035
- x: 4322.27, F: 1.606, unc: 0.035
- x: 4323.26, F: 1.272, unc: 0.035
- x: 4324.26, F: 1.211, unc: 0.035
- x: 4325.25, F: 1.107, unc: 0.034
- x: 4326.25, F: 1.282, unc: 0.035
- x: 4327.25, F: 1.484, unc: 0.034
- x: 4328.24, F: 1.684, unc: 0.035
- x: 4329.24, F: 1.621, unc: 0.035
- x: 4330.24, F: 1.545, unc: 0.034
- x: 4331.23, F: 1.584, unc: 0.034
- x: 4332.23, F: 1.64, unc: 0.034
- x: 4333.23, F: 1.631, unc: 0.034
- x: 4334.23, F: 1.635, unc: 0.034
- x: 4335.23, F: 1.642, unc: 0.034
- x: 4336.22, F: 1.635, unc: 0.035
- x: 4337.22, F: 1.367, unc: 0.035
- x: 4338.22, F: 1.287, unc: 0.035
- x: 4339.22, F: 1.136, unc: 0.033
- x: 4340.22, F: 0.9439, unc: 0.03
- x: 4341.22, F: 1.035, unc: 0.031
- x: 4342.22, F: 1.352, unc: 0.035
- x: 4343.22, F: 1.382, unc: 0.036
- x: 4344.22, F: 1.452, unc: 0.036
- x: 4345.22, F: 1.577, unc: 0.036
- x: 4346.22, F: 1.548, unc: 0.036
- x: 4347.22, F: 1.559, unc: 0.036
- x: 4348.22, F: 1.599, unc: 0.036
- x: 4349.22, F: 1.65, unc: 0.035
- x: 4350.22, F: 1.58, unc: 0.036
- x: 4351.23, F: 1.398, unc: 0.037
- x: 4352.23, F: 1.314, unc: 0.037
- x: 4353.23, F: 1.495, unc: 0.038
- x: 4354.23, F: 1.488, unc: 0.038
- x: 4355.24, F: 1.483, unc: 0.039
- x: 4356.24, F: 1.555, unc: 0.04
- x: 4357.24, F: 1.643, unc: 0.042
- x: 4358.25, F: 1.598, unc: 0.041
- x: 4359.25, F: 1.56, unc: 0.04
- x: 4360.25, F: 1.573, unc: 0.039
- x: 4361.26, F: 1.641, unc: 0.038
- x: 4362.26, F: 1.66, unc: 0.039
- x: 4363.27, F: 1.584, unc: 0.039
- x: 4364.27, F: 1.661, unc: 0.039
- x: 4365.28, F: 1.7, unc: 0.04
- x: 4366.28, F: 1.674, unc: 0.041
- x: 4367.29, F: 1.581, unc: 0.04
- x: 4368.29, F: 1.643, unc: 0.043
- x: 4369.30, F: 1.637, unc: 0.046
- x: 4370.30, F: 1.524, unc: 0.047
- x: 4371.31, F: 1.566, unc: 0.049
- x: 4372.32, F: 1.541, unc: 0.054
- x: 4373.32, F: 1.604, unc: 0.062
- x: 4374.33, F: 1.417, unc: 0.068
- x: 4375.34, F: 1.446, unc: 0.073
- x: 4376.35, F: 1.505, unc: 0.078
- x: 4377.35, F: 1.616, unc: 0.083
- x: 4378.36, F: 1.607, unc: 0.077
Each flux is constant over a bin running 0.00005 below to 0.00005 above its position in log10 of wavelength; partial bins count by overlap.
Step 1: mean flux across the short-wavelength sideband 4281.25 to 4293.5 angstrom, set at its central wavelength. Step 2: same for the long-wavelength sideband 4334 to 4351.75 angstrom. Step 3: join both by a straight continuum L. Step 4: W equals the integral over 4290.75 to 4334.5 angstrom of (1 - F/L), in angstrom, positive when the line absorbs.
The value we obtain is 2.1 angstrom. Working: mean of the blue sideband 1.37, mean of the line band 1.33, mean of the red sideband 1.43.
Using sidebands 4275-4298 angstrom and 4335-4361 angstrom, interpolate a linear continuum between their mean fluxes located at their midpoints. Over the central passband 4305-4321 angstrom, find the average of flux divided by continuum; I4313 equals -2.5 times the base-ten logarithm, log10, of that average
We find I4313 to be 0.08 mag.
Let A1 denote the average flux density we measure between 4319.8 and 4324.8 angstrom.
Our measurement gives 1.46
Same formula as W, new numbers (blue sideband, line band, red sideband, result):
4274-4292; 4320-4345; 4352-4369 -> 1.3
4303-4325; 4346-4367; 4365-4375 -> -0.7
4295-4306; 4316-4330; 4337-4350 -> -2.8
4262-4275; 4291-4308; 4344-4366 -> 3.4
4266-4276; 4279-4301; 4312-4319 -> 1.7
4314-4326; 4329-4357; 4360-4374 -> 1.5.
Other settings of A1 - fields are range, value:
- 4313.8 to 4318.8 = 1.59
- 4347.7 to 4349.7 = 1.63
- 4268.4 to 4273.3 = 1.35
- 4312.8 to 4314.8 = 1.34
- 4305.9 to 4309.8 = 1.01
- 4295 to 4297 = 1.36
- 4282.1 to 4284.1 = 1.45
